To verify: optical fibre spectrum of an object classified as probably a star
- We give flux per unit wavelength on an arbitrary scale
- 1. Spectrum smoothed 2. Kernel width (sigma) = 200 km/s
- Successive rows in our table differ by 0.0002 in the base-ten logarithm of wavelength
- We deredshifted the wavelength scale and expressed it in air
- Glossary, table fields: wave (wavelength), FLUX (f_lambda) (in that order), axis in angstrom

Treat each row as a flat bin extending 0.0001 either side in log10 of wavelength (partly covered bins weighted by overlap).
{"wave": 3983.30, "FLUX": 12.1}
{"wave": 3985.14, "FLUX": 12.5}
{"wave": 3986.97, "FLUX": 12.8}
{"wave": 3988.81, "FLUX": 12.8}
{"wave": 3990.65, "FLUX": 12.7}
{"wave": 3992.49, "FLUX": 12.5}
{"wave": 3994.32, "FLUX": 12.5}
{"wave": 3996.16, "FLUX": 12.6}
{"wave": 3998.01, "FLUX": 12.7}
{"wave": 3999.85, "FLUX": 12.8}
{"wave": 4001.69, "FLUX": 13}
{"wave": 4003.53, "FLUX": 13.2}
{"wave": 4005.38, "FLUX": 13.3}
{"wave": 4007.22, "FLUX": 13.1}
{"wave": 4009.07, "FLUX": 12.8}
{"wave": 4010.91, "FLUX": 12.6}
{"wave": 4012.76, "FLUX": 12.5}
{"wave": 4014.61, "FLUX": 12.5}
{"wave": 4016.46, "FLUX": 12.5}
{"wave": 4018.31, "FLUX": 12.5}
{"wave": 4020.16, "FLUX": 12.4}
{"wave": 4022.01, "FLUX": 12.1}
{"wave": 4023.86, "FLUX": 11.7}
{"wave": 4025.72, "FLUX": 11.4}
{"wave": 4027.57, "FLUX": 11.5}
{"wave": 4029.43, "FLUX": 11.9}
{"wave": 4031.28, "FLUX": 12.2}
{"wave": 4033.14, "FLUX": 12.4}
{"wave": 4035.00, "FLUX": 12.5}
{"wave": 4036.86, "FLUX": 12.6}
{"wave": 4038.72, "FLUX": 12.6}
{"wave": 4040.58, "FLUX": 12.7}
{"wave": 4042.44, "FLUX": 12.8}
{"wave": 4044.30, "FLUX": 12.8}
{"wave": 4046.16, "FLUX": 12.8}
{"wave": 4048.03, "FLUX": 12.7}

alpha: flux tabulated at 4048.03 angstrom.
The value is 12.7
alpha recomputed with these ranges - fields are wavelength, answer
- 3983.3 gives 12.1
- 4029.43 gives 11.9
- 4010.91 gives 12.6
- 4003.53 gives 13.2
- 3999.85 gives 12.8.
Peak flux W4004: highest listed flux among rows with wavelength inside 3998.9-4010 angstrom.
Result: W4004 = 13.3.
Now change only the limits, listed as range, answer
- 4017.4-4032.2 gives 12.5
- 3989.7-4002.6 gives 13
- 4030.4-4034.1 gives 12.4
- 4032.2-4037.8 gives 12.6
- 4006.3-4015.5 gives 13.1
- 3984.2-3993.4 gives 12.8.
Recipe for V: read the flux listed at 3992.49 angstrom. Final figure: 12.5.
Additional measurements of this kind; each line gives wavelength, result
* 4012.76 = 12.5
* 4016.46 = 12.5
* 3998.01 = 12.7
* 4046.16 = 12.8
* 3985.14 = 12.5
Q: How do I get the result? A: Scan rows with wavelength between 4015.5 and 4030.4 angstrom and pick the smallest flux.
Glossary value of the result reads 11.4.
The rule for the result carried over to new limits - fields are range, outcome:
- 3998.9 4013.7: 12.5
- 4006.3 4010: 12.8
